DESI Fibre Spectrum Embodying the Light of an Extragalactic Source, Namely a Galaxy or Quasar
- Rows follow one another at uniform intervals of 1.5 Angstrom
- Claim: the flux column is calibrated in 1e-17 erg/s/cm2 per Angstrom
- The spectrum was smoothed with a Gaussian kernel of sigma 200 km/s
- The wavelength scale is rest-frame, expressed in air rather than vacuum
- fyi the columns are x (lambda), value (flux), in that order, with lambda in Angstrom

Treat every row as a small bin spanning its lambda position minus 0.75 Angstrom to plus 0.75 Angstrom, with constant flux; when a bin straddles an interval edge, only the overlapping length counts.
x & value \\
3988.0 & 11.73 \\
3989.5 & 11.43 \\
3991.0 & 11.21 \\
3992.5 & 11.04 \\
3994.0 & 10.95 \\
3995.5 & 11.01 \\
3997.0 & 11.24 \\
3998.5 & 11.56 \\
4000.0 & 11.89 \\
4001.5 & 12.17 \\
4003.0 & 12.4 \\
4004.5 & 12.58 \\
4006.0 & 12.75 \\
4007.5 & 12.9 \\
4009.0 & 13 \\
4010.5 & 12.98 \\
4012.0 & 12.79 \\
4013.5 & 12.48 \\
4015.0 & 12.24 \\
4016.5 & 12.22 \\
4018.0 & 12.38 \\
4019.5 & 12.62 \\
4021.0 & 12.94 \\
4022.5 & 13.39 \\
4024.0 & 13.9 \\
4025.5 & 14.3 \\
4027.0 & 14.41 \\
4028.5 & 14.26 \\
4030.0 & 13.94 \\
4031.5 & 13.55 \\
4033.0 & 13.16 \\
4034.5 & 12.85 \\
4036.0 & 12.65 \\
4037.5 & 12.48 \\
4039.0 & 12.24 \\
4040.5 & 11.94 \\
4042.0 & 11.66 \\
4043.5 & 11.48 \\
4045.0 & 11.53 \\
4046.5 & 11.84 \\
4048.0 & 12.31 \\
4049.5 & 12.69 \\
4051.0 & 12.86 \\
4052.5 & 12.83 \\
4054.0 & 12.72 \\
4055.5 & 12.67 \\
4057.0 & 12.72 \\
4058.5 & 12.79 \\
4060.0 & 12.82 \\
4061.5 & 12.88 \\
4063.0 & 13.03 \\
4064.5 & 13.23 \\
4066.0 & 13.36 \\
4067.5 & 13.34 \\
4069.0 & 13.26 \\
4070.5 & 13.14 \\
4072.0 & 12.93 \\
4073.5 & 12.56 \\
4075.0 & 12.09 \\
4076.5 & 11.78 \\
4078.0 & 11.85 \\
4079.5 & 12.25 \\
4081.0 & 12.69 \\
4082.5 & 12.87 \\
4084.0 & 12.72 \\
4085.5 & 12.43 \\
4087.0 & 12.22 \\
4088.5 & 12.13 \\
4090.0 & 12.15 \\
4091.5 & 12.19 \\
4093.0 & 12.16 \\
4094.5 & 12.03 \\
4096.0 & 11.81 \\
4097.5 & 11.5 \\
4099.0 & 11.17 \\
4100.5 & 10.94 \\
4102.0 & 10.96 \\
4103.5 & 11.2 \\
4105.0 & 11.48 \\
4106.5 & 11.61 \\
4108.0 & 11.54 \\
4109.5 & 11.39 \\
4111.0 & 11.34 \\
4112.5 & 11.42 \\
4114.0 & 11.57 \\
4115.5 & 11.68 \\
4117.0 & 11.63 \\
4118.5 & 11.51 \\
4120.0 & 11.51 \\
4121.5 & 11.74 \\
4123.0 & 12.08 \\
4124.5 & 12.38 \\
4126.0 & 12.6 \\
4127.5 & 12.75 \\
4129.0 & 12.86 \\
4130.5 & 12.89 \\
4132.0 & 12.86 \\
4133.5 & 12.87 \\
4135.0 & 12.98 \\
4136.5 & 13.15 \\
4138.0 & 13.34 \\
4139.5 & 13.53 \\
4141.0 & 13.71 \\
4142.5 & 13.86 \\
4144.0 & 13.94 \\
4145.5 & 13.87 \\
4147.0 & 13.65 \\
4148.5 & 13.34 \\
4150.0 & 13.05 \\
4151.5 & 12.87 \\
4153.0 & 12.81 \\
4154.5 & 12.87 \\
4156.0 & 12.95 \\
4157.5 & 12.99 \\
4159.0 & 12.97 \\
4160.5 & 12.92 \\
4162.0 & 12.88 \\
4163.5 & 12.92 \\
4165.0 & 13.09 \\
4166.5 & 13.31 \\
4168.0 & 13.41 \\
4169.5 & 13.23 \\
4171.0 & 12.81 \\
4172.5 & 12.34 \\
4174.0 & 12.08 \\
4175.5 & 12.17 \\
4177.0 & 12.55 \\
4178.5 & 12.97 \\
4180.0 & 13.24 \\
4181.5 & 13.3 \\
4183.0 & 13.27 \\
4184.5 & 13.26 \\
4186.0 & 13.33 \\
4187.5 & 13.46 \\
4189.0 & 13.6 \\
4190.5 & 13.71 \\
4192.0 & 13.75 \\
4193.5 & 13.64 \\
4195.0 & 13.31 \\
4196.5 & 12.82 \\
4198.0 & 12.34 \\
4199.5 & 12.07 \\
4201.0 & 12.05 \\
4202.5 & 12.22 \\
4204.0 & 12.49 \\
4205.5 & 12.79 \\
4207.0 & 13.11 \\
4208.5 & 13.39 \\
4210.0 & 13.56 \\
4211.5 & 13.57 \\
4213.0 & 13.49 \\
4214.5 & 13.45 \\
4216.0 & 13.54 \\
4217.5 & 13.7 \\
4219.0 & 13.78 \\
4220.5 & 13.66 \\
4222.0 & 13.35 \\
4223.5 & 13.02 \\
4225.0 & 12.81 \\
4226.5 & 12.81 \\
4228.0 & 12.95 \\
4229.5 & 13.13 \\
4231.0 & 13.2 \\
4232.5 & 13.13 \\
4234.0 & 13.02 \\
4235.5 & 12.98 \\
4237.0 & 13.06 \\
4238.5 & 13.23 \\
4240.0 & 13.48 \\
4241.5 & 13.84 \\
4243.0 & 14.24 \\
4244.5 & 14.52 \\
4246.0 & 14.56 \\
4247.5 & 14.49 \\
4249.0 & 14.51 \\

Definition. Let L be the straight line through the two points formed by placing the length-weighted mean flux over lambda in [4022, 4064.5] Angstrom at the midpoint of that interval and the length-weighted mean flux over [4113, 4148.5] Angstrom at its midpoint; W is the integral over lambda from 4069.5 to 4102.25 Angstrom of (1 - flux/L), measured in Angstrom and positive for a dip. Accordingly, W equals 1.68 Angstrom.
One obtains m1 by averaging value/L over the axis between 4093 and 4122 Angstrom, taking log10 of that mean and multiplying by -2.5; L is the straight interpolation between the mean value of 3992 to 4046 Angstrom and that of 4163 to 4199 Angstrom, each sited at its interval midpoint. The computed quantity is 0.12 mag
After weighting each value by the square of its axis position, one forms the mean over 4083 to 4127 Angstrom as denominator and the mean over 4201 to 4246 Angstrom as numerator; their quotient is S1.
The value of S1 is 1.20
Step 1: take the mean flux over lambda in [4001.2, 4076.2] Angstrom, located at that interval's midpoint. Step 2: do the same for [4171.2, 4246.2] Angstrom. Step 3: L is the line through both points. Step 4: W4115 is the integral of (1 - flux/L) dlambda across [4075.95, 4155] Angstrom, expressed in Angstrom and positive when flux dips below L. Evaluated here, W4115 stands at 3.9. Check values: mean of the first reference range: 12.8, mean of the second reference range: 13.2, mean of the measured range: 12.3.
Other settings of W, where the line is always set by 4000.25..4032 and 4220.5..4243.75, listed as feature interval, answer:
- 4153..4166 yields 0.21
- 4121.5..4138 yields 0.52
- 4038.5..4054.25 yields 1.07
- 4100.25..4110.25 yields 1.37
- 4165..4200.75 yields 0.43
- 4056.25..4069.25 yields 0.04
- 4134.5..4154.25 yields -0.35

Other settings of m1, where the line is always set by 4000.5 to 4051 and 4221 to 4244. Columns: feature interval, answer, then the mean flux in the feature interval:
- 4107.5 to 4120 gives 0.13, 11.5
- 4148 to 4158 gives 0.01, 13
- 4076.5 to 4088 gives 0.04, 12.4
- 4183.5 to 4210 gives 0.01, 13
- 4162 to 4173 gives 0.01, 13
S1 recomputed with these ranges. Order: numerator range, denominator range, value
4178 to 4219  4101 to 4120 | 1.20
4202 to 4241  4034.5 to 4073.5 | 1.13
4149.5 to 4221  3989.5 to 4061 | 1.13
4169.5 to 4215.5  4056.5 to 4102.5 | 1.11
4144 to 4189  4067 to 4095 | 1.09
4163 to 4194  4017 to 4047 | 1.09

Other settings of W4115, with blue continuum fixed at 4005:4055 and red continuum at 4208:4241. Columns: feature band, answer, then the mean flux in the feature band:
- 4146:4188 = 0.4 Angstrom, 13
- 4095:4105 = 1.3 Angstrom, 11.3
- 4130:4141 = -0.1 Angstrom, 13.1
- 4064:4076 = -0.1 Angstrom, 13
